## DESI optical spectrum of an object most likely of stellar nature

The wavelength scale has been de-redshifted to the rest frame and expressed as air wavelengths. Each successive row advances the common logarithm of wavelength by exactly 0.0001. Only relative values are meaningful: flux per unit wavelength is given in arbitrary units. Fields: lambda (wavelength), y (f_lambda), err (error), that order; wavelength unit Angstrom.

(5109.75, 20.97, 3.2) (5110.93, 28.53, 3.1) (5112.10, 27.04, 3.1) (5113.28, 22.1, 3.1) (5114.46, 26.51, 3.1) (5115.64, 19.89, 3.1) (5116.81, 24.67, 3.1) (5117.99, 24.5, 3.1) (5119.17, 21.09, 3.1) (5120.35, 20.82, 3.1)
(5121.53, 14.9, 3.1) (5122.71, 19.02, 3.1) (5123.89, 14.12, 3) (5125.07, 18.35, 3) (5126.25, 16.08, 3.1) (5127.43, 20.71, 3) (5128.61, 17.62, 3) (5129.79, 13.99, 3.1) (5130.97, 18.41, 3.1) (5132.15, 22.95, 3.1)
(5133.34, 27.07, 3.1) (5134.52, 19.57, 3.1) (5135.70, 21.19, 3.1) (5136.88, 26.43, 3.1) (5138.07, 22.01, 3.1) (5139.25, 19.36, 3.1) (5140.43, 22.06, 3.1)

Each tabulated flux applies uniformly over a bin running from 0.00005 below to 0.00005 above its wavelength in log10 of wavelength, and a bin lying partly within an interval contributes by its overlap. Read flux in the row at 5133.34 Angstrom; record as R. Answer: 27.07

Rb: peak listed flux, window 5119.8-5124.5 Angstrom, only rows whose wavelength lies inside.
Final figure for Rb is 20.82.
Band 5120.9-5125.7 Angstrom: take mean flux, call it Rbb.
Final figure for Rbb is 16.6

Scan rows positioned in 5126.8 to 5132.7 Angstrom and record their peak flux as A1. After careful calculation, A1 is 22.95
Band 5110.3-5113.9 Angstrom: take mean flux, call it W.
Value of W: 25.8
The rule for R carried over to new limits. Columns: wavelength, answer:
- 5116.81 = 24.67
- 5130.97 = 18.41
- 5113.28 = 22.1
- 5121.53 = 14.9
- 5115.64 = 19.89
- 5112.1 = 27.04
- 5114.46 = 26.51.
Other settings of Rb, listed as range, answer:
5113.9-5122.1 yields 26.51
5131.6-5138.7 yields 27.07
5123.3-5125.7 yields 18.35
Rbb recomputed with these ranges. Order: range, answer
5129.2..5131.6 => 16.3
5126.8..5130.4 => 17.4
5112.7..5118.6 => 23.5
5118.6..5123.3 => 18.9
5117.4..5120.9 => 22.1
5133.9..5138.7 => 22.3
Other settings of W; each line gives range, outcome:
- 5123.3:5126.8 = 16.2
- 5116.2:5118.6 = 24.6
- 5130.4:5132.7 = 20.7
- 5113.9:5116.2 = 23.2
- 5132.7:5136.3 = 22.6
